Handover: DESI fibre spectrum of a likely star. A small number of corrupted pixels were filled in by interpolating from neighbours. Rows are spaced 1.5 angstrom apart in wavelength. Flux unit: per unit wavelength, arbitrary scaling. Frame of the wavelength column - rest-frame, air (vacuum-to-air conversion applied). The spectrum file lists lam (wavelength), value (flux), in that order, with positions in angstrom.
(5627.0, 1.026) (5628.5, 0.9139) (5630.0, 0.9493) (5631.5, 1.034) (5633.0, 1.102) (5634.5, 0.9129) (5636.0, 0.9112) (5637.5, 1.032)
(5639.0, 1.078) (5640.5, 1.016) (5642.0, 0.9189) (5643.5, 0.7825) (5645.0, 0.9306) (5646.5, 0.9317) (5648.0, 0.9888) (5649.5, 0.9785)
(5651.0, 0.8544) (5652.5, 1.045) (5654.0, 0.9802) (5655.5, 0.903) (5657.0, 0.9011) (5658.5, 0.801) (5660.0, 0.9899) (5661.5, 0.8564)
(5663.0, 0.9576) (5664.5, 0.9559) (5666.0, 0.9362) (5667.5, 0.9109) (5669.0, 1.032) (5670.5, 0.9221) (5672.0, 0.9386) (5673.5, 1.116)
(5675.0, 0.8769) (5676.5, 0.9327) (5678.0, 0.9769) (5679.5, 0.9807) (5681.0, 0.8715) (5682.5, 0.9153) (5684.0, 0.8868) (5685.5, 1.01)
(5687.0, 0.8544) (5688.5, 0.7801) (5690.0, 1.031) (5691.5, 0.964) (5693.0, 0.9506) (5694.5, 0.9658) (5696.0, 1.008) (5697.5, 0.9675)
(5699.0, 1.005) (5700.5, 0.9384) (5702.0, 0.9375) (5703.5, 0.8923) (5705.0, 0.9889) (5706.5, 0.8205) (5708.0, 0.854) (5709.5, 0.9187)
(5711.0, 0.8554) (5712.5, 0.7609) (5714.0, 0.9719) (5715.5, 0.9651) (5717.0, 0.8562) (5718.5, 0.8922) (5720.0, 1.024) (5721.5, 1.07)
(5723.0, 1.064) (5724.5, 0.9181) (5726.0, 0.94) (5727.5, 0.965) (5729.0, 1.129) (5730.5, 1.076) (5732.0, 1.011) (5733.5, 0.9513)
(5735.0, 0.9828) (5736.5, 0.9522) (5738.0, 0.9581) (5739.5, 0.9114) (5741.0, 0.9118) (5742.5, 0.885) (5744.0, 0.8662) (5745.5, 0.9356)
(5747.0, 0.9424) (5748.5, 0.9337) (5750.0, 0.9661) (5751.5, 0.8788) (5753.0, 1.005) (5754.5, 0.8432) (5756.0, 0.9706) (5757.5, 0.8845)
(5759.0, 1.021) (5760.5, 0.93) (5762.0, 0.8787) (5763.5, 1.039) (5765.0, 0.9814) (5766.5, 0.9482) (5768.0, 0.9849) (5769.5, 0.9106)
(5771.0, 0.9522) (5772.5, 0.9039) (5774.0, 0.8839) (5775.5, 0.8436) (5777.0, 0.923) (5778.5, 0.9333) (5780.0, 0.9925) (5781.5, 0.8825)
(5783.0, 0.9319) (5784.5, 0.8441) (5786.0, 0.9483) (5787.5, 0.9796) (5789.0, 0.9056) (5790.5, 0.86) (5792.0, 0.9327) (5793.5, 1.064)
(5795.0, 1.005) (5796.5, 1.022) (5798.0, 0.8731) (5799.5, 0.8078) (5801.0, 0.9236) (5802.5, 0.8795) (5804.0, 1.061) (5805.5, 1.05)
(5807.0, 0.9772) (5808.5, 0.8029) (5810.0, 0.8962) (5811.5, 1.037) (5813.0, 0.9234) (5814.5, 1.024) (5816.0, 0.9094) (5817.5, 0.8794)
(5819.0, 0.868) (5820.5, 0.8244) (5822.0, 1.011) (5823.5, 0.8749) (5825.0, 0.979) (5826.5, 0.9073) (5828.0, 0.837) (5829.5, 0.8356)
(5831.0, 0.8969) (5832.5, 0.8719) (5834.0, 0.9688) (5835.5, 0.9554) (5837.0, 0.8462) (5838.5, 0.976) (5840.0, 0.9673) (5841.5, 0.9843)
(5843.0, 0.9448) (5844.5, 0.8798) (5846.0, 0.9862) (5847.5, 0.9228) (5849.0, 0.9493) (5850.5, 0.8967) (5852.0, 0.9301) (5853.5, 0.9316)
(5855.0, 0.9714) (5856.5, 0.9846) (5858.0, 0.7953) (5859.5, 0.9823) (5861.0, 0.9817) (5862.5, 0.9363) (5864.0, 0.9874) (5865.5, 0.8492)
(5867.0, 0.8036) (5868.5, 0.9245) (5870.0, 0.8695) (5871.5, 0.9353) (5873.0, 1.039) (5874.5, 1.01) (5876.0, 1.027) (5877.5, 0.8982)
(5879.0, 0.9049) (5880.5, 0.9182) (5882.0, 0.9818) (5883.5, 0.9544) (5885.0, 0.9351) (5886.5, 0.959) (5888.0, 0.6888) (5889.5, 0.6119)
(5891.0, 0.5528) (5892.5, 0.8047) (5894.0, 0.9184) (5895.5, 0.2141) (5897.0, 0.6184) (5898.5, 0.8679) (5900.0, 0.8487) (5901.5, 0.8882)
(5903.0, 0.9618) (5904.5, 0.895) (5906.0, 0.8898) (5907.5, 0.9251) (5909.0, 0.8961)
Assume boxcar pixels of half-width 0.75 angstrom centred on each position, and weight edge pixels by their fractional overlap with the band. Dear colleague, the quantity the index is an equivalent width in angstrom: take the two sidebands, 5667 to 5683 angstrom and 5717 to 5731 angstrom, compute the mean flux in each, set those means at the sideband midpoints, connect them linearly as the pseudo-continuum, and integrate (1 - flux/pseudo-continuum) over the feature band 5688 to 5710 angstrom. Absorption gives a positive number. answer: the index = 0.9 angstrom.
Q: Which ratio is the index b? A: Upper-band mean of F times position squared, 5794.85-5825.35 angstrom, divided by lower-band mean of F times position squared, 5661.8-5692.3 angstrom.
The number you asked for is 1.04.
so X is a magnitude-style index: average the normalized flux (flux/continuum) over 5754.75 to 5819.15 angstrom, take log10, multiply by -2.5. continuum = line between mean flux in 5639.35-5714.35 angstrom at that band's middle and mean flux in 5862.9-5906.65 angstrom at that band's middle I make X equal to -0.054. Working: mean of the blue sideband 0.932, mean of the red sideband 0.854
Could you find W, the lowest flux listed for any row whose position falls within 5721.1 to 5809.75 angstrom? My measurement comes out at 0.8029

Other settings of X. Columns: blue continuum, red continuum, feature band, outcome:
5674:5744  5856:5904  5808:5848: -0.04 mag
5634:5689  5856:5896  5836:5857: -0.07 mag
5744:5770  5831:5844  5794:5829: 0.01 mag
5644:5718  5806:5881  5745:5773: -0.02 mag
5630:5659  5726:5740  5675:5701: 0.04 mag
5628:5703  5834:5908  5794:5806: -0.05 mag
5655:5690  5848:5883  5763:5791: 0.00 mag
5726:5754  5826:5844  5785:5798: -0.03 mag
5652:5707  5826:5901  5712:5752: -0.03 mag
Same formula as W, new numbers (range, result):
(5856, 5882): 0.7953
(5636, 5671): 0.7825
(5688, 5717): 0.7609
